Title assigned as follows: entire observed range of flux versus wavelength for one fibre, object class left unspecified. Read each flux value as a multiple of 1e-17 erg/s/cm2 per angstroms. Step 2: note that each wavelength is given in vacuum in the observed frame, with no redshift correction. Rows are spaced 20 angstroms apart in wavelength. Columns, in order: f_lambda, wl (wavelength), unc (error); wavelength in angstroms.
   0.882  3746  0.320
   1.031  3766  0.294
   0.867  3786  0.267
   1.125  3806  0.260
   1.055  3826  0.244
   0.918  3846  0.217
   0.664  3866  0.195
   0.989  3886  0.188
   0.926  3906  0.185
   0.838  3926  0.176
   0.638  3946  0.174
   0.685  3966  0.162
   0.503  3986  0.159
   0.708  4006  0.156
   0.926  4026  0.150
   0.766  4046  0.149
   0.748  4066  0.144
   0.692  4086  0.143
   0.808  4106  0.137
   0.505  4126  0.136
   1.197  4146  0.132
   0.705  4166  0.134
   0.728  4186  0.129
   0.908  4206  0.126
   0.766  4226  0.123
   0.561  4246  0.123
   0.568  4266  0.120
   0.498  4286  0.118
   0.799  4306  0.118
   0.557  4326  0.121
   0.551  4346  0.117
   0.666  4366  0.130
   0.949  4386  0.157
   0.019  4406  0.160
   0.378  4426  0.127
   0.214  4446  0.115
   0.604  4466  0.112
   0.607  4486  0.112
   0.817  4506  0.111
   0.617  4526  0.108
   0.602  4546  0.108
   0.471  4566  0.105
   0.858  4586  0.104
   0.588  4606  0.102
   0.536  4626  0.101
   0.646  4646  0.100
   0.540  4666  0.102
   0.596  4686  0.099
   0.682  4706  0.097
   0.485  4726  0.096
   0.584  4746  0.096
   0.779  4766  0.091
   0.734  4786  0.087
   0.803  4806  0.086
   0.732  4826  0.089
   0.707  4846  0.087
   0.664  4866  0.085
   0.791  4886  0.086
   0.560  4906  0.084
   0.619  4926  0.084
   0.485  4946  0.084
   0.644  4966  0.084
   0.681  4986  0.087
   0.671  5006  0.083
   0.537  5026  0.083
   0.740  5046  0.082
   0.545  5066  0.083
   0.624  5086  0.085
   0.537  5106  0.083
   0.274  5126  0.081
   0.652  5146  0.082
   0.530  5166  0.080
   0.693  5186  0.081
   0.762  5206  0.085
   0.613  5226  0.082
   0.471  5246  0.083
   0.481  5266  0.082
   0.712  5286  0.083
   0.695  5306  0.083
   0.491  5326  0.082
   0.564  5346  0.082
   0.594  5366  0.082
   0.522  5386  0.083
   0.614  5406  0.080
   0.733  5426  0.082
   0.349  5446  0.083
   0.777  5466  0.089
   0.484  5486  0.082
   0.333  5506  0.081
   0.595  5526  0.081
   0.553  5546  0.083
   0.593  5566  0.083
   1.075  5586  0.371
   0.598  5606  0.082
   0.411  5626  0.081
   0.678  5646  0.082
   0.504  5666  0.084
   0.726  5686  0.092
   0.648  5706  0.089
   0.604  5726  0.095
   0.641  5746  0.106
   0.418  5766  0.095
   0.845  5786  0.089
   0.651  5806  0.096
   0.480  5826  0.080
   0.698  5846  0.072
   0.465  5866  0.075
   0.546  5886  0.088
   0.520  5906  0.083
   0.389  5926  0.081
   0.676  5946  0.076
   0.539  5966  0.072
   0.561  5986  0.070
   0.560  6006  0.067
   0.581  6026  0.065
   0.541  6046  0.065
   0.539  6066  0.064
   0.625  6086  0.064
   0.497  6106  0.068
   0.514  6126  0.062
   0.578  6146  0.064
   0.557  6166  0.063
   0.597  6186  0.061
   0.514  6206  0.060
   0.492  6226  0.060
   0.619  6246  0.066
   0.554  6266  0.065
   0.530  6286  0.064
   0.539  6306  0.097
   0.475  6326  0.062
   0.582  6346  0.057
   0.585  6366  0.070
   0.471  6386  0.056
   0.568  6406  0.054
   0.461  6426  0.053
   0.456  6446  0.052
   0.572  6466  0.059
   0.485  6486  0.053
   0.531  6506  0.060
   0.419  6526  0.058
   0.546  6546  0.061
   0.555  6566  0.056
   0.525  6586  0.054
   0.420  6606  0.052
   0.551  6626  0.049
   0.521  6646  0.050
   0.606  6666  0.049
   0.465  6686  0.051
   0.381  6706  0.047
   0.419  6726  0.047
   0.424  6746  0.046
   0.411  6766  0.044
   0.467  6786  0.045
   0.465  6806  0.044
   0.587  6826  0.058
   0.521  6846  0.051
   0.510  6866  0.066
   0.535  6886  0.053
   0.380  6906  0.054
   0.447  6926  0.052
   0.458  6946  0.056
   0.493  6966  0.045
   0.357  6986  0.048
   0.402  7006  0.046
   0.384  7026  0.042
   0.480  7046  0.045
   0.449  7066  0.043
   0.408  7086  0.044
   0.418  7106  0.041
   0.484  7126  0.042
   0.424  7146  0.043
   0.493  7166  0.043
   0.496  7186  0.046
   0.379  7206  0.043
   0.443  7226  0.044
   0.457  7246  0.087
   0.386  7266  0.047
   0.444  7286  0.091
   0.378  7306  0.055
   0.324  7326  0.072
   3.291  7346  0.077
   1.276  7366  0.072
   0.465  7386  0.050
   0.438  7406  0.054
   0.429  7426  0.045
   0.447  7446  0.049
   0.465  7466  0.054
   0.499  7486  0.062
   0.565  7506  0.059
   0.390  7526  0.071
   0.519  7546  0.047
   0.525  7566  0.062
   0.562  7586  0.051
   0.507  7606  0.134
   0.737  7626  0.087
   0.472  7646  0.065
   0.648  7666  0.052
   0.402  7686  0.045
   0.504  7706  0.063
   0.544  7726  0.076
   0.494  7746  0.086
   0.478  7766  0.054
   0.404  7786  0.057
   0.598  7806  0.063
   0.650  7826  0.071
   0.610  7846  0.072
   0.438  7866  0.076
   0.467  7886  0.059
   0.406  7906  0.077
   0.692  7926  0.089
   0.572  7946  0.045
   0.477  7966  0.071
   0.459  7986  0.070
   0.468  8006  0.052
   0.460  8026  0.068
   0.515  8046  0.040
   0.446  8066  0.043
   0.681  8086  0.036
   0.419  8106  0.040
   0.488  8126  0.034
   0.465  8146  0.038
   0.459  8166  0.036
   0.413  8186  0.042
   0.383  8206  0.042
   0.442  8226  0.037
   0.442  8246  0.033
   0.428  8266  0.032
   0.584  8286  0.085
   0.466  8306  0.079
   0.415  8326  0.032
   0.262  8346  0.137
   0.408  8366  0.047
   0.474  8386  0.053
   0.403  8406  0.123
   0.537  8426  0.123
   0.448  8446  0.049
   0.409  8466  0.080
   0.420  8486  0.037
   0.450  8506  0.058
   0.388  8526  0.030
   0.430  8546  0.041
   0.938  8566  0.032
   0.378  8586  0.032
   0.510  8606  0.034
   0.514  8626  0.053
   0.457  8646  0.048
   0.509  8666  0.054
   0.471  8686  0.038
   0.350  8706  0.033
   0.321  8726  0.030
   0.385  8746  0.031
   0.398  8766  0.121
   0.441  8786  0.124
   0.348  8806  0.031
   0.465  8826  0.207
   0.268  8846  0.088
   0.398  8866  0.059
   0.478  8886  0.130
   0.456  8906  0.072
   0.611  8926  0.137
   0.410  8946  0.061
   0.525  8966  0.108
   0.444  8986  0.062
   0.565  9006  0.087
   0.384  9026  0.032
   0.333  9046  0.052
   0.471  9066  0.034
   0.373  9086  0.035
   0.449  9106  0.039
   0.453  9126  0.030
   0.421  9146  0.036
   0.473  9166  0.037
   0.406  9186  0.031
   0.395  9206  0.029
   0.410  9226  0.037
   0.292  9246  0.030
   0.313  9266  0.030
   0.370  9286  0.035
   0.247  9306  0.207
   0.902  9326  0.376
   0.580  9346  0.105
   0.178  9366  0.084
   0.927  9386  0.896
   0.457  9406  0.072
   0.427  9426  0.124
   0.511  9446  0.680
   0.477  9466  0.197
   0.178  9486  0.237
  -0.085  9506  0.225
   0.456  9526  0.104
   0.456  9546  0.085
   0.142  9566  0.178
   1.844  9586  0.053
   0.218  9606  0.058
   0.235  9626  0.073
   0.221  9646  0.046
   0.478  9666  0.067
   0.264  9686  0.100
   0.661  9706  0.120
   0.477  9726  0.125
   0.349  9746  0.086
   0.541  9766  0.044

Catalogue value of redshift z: 0.972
